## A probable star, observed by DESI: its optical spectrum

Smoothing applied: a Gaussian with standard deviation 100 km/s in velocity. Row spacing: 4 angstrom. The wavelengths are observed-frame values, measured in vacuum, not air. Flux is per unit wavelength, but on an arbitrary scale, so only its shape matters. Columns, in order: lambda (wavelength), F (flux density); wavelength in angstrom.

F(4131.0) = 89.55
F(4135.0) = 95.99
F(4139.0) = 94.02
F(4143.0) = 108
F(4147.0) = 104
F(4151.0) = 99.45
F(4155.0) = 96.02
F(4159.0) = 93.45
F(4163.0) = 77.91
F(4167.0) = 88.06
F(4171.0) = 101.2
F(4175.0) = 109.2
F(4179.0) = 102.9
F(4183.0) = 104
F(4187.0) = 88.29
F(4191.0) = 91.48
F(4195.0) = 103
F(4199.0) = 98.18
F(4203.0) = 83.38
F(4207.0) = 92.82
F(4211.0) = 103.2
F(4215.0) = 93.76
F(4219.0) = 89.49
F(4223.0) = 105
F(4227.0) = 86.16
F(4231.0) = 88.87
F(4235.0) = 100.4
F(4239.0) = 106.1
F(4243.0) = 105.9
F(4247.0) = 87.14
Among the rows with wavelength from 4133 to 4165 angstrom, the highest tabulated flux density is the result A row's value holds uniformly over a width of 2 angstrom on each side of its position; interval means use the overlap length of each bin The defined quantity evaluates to 108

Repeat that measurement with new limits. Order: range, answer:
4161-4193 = 109.2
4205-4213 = 103.2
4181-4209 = 104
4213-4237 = 105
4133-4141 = 95.99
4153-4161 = 96.02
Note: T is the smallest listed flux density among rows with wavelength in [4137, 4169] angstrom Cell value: 77.91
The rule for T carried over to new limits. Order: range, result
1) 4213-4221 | 89.49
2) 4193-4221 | 83.38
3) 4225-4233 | 86.16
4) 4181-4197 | 88.29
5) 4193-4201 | 98.18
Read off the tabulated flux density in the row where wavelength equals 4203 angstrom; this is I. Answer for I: 83.38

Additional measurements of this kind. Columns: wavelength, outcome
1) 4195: 103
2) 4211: 103.2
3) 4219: 89.49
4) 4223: 105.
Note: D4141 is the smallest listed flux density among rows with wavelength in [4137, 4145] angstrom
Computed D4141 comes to 94.02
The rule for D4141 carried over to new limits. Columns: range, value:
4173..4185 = 102.9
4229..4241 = 88.87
